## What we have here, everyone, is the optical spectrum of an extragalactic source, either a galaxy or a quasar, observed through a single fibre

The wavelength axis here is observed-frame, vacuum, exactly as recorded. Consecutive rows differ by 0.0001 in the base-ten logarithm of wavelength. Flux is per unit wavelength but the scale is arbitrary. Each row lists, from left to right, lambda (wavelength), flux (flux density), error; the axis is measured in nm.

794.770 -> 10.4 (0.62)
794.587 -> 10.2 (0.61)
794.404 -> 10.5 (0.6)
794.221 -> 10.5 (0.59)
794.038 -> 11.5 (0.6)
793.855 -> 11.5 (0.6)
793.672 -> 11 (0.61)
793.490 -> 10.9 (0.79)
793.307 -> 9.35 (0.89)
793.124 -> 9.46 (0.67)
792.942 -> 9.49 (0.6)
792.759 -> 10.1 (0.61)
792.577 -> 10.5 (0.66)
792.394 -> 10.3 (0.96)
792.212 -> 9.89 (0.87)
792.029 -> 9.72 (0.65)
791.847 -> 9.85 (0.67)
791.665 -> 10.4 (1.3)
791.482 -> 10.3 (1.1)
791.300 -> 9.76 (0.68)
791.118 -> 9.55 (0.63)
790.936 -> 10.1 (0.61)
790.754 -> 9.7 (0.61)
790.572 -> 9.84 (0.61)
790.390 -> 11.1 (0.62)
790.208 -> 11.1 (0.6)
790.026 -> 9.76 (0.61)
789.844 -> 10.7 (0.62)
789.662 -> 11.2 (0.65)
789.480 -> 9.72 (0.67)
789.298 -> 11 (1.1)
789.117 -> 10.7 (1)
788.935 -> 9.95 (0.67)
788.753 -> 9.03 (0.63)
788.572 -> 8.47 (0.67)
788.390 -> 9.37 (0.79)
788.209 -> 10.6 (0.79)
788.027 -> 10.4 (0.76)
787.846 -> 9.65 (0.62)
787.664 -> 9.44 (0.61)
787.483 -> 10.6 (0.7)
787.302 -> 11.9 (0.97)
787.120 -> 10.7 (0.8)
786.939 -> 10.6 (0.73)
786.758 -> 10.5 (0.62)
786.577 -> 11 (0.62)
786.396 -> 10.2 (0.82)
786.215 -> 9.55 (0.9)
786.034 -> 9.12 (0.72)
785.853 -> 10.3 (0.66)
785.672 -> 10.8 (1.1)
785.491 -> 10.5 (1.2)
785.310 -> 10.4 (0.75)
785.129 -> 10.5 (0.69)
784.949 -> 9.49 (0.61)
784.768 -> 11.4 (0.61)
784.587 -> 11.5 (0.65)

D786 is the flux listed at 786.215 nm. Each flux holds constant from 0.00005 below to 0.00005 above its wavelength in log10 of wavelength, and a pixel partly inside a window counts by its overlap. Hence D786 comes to 9.55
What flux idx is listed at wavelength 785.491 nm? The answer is 10.5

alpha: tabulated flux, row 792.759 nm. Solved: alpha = 10.1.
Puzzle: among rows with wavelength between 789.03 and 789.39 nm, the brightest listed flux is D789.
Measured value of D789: 11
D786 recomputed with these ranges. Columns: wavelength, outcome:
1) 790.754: 9.7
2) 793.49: 10.9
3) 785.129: 10.5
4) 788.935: 9.95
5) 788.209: 10.6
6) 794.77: 10.4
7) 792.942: 9.49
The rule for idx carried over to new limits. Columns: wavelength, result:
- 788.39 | 9.37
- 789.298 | 11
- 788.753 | 9.03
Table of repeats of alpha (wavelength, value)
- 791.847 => 9.85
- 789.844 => 10.7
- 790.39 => 11.1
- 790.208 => 11.1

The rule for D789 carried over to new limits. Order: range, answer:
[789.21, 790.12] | 11.2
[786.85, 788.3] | 11.9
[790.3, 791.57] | 11.1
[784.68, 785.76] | 11.4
